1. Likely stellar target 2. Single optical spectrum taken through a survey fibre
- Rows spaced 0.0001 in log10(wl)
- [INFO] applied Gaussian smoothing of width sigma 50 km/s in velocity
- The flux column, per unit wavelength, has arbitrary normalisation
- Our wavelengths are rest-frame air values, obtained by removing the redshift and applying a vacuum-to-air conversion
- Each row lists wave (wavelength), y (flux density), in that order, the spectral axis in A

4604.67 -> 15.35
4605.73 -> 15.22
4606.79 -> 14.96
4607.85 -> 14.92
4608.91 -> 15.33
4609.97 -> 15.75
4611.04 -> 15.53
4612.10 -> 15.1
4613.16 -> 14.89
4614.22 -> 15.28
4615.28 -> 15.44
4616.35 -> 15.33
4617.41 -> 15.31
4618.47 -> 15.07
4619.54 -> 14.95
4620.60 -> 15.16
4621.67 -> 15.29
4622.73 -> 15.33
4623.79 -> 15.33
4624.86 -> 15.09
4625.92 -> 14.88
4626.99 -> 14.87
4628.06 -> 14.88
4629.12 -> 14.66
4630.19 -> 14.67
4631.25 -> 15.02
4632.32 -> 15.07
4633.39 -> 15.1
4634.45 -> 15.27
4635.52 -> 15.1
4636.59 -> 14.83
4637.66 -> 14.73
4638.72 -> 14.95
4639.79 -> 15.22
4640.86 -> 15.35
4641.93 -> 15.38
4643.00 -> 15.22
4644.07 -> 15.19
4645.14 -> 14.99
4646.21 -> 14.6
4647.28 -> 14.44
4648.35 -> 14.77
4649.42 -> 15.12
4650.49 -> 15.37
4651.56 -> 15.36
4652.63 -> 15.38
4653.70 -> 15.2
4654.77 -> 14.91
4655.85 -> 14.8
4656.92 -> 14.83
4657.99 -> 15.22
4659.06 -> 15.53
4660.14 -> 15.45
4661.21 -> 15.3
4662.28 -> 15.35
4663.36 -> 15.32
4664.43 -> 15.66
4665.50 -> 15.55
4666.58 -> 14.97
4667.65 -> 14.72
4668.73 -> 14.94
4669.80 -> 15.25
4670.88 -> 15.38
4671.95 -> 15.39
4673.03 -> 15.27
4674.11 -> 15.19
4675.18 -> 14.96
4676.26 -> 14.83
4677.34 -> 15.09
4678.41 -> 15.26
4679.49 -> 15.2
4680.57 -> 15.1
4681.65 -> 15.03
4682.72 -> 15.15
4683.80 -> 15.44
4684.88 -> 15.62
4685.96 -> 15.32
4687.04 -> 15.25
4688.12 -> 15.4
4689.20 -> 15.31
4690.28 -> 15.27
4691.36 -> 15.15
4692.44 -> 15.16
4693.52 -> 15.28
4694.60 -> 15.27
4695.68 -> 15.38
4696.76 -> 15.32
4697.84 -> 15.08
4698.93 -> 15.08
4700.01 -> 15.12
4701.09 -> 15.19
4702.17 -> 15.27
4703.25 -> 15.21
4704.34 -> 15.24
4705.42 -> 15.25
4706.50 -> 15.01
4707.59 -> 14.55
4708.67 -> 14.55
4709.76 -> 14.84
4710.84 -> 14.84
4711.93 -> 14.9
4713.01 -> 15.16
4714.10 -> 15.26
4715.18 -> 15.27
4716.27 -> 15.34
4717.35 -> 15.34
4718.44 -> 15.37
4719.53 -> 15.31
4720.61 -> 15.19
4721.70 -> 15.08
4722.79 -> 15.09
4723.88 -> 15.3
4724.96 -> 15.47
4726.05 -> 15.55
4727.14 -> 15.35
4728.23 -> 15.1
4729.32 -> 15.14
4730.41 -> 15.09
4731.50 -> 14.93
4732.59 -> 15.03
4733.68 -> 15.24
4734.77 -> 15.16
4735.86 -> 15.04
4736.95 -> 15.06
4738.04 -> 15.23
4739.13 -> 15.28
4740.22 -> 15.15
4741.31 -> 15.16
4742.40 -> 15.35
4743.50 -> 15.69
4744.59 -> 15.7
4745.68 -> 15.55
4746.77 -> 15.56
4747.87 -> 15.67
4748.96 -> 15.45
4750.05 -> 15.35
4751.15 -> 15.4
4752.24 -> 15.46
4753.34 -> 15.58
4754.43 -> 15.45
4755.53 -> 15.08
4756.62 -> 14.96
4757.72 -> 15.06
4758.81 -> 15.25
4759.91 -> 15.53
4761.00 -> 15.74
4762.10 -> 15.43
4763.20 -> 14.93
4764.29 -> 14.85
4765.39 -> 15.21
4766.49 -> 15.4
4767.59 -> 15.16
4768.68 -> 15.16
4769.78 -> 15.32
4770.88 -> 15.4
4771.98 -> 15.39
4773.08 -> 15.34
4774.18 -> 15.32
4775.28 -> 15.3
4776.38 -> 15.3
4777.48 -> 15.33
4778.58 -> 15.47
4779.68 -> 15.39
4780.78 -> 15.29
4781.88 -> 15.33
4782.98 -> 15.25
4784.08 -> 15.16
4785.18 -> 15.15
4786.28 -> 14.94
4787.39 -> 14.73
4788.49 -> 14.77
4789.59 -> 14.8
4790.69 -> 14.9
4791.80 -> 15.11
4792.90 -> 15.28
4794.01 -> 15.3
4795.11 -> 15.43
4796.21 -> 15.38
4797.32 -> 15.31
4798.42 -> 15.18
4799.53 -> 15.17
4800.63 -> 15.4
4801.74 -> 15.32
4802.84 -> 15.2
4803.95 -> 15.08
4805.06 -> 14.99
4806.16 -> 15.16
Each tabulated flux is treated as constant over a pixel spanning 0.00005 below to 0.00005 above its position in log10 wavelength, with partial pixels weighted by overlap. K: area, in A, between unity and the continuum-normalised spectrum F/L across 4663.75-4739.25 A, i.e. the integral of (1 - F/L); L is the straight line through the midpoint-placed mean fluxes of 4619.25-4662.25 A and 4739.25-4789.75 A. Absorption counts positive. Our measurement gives 0.0 A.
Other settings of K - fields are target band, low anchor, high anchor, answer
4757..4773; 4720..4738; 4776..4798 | -0.1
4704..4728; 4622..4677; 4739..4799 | 0.1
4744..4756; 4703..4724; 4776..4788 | -0.3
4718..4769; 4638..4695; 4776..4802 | -0.3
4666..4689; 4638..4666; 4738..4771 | 0.0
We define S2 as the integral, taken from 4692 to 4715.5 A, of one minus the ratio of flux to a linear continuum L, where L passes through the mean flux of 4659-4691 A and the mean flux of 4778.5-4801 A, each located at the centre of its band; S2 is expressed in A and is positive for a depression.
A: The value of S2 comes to 0.2 A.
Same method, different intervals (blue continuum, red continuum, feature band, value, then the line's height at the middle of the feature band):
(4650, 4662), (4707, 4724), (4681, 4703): -0.2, 15.1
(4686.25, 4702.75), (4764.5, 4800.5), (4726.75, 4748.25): -0.1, 15.2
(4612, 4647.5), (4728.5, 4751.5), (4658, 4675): -0.2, 15.1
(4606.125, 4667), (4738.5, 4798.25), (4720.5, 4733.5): 0.0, 15.2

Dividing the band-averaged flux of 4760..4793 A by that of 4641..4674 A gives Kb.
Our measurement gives 1.0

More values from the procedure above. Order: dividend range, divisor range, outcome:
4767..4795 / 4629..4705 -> 1.00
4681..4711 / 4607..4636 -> 1.00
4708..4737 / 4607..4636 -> 1.00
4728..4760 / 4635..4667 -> 1.01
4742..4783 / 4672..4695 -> 1.01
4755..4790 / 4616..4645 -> 1.01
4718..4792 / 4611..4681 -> 1.01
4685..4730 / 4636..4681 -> 1.00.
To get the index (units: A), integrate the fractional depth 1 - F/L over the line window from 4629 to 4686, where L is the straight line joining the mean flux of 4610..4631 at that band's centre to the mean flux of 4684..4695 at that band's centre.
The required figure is 0.3 A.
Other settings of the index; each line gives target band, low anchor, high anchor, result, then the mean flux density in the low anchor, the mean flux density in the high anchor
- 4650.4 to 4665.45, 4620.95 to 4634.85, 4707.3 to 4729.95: -0.2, 15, 15.1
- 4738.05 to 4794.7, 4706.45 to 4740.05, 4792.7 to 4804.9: -0.3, 15.1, 15.3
